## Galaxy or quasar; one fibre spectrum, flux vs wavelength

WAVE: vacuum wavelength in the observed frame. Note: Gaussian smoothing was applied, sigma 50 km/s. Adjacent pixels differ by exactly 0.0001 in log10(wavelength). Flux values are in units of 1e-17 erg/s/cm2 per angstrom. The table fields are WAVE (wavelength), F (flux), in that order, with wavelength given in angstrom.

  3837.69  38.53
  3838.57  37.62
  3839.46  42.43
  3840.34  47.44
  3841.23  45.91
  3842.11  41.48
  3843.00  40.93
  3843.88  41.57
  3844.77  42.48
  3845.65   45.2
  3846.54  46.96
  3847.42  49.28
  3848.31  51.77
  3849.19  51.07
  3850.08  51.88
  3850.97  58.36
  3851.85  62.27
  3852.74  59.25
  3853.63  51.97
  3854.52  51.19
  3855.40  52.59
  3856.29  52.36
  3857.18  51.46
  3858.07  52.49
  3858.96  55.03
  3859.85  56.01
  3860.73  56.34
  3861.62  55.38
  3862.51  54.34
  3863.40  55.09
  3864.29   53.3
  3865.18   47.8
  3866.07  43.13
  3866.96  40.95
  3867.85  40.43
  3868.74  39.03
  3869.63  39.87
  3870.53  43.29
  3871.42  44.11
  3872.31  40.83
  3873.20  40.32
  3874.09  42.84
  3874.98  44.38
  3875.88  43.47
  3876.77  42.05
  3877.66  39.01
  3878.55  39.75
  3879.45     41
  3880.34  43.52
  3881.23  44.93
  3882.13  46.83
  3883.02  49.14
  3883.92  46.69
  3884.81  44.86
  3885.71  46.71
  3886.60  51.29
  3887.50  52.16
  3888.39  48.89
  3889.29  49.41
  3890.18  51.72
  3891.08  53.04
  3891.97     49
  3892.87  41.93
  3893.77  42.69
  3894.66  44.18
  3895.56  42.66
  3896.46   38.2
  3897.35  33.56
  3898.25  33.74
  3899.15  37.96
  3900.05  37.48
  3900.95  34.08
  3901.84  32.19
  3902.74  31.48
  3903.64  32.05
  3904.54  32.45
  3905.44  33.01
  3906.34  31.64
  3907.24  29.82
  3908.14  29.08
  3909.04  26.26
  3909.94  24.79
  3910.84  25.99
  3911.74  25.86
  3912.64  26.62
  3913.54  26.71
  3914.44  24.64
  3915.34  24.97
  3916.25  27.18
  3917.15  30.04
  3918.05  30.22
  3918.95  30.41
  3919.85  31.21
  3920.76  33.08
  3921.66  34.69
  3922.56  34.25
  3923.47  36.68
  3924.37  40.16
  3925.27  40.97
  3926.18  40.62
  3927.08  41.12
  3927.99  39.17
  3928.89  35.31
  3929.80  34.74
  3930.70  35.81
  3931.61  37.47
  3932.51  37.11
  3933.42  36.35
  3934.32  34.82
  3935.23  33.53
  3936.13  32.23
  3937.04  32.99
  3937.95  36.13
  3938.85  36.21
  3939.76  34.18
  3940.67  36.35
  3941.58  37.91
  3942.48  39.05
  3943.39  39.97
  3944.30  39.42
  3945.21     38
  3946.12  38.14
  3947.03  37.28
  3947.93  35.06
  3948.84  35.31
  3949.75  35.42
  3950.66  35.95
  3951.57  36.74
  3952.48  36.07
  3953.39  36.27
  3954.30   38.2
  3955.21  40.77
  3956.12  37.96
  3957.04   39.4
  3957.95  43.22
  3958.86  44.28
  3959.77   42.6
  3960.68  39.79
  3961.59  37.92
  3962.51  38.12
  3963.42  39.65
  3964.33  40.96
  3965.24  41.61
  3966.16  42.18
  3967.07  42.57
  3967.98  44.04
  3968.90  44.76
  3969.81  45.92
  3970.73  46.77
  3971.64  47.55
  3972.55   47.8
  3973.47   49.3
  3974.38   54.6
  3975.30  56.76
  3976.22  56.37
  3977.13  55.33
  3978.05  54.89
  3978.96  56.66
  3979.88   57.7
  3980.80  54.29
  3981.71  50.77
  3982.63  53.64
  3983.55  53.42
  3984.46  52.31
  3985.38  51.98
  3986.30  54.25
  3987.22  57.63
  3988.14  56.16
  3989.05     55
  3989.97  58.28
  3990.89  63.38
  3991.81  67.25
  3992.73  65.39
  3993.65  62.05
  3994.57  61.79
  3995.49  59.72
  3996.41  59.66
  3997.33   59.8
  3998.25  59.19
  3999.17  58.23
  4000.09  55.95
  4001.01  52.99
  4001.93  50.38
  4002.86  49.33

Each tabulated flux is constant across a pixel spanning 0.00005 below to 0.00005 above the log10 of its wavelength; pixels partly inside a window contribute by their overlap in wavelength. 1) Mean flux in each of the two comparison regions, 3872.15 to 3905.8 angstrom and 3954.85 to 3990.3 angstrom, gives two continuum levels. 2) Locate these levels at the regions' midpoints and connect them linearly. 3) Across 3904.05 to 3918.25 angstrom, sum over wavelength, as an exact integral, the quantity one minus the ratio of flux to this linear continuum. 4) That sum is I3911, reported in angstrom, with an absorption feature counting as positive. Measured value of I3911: 5.1 angstrom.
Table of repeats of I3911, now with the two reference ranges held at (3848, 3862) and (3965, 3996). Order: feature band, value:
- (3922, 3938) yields 5.1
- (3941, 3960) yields 5.5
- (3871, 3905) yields 7.4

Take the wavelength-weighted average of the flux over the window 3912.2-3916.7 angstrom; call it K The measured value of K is 26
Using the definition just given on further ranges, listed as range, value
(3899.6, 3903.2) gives 33.8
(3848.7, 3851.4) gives 53.7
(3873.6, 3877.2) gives 43.1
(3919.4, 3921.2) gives 32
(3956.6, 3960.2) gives 42.4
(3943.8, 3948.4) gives 37.6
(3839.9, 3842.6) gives 44.8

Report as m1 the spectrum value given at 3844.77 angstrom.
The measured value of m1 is 42.48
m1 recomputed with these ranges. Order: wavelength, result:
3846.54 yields 46.96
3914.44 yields 24.64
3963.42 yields 39.65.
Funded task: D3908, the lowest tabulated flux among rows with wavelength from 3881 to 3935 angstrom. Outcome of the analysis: 24.64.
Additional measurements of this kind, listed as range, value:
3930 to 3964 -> 32.23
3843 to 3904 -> 31.48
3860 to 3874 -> 39.03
